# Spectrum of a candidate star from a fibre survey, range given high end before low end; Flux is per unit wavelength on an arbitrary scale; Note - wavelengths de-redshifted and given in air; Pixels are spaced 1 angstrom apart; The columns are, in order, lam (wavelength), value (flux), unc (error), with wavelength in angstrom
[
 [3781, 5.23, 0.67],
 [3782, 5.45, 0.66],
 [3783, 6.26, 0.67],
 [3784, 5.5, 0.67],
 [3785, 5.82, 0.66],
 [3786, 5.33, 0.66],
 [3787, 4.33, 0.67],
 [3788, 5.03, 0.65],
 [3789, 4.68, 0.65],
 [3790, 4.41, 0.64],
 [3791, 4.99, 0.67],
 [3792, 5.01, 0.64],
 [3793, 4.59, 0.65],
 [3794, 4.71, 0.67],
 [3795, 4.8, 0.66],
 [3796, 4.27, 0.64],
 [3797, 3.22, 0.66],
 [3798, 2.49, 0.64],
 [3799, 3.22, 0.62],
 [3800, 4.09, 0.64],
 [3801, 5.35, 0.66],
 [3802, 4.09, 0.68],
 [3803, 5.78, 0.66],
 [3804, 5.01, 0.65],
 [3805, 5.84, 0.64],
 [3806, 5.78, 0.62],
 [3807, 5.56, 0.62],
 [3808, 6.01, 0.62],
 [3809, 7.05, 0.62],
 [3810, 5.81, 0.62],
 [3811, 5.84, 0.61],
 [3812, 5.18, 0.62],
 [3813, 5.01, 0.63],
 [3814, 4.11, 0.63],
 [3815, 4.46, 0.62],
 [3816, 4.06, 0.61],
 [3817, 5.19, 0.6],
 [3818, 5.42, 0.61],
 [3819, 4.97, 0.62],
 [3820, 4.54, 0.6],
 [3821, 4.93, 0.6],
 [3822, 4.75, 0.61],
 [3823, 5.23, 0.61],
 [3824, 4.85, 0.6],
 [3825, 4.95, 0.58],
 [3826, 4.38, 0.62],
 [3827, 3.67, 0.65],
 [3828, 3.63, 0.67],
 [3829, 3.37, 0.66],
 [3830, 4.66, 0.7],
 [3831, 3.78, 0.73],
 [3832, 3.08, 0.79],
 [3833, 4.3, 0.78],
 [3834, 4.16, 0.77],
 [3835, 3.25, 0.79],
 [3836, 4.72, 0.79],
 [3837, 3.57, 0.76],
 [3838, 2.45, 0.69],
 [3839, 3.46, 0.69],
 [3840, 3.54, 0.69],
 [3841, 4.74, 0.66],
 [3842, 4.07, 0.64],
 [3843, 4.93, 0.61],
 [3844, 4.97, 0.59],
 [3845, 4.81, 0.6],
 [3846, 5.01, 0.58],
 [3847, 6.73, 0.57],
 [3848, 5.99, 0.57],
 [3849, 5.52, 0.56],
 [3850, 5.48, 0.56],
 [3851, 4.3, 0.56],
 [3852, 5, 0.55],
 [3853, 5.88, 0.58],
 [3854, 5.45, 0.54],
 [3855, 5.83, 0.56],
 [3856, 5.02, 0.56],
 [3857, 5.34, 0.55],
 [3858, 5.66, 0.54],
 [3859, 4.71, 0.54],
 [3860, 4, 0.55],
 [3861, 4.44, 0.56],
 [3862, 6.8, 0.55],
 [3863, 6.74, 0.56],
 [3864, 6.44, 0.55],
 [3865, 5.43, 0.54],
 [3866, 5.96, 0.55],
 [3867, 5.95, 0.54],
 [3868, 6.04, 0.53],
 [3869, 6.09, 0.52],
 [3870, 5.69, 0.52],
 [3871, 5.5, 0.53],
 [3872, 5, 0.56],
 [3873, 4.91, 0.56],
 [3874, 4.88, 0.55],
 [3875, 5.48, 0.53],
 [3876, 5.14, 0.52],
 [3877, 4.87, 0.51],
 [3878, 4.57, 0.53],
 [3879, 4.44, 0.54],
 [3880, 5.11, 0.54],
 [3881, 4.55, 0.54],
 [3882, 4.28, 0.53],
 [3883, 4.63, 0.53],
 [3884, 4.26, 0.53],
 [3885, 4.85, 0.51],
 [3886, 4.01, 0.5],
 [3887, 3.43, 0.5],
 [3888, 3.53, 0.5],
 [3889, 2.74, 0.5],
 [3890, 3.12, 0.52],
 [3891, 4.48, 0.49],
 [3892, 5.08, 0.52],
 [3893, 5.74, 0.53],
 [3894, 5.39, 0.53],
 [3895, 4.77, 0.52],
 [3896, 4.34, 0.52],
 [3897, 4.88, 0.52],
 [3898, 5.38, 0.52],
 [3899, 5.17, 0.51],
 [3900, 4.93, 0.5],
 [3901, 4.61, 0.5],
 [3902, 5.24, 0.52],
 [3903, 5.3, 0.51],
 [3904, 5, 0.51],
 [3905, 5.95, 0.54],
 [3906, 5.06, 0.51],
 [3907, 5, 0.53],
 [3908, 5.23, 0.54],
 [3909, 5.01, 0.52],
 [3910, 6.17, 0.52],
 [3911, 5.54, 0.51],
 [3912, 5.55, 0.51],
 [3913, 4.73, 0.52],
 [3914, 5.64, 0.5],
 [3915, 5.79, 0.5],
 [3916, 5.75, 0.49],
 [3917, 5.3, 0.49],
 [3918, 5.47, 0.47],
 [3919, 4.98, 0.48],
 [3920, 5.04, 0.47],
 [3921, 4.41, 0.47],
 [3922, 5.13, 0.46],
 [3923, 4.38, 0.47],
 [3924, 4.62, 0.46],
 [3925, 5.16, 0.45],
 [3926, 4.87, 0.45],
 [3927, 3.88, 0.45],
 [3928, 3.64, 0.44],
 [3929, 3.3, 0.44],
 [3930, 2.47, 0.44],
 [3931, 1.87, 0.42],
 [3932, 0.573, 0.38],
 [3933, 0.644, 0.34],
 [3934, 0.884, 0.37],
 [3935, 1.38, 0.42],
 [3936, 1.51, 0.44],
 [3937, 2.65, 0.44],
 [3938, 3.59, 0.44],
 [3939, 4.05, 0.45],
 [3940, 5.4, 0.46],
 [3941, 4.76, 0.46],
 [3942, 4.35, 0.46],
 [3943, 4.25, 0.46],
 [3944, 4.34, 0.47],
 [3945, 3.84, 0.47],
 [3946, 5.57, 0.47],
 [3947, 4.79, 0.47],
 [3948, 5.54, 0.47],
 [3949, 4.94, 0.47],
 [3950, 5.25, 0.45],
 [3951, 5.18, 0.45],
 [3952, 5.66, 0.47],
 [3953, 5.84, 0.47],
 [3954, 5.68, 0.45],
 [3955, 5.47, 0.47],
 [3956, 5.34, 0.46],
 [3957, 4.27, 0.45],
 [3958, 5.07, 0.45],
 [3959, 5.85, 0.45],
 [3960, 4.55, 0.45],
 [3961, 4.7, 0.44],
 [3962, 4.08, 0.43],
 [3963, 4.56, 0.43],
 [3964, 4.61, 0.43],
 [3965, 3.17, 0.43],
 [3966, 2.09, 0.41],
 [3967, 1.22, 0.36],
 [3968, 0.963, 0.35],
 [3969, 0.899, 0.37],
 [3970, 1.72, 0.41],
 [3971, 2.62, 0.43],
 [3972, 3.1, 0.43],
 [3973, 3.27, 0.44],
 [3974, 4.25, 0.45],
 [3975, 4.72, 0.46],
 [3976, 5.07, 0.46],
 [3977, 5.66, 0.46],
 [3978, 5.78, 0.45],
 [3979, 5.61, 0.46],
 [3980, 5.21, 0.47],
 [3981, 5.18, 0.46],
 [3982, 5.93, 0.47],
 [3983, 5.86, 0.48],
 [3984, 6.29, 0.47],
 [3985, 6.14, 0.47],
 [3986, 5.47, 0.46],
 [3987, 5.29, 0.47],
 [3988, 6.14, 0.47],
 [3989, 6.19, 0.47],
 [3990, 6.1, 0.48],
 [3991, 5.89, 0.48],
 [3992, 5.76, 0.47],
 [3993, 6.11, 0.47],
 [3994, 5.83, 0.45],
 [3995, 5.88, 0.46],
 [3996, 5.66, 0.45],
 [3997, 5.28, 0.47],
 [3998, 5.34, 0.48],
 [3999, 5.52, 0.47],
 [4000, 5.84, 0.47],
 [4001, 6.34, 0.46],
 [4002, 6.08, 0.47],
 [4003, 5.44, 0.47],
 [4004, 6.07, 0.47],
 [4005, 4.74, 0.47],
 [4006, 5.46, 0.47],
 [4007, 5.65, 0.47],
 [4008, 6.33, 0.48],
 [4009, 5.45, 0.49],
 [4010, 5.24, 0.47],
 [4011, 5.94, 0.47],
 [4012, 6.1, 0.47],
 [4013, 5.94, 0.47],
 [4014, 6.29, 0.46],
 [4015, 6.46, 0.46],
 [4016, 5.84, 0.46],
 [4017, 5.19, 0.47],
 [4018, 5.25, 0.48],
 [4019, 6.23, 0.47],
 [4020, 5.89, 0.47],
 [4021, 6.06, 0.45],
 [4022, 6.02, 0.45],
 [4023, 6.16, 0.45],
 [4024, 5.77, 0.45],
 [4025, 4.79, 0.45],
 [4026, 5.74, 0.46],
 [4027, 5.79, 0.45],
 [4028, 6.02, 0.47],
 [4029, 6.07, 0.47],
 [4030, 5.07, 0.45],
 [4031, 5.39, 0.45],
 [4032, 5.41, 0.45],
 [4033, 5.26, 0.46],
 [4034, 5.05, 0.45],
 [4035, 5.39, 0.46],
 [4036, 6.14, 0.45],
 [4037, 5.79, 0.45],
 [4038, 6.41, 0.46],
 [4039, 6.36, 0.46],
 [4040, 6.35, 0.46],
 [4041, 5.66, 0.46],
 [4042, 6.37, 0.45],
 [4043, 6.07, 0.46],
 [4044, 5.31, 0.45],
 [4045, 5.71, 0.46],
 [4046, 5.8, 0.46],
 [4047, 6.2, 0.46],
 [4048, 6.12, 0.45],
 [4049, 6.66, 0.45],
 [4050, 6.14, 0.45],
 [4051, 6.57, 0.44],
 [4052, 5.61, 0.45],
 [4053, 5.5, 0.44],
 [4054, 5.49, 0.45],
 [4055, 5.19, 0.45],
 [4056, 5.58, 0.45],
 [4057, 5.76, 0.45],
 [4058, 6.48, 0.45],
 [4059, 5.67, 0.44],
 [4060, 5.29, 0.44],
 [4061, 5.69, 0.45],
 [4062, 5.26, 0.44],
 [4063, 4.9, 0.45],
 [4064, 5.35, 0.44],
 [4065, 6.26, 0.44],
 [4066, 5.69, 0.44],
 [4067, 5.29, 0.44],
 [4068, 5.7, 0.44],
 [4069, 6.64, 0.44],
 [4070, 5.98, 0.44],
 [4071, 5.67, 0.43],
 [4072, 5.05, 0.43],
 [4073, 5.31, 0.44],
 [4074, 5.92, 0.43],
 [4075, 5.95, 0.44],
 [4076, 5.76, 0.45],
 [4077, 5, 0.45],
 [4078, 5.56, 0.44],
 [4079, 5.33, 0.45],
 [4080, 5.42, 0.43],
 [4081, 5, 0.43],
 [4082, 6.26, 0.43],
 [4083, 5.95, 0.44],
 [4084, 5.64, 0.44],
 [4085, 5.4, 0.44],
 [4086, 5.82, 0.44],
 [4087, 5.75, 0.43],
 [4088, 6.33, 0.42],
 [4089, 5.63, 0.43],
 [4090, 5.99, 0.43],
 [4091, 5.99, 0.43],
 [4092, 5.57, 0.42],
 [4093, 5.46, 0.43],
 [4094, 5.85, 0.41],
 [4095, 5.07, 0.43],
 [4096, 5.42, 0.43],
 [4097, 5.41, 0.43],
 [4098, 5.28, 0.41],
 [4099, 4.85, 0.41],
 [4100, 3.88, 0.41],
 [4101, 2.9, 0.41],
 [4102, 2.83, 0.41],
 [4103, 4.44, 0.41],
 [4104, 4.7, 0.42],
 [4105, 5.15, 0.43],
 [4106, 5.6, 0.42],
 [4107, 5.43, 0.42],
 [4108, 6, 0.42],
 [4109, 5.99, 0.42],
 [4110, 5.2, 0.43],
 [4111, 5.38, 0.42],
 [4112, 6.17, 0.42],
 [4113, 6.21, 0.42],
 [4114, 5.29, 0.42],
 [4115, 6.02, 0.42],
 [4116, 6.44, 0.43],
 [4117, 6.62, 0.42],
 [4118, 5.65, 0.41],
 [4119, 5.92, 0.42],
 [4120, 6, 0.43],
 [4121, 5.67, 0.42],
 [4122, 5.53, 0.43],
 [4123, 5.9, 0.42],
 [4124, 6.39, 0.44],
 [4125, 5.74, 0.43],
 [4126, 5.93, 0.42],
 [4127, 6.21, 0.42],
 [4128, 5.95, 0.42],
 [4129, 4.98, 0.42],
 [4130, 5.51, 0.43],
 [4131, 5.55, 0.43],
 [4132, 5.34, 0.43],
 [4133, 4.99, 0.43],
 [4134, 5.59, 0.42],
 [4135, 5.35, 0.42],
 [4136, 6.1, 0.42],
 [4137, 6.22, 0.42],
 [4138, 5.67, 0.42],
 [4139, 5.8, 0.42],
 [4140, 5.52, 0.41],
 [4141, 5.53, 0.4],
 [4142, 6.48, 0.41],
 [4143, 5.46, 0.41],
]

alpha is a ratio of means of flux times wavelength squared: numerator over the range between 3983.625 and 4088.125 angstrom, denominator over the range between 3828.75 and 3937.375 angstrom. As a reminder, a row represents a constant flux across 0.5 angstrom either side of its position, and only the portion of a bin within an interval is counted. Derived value 1.34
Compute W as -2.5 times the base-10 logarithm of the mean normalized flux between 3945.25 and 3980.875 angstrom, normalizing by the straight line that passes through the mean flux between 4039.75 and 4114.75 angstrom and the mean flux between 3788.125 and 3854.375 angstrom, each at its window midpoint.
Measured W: 0.185 mag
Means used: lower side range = 4.68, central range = 4.36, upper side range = 5.56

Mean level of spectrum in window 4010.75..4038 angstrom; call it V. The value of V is 5.75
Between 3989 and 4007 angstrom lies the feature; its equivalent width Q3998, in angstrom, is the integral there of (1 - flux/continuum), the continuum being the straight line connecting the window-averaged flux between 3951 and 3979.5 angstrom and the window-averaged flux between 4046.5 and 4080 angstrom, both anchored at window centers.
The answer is -4.1 angstrom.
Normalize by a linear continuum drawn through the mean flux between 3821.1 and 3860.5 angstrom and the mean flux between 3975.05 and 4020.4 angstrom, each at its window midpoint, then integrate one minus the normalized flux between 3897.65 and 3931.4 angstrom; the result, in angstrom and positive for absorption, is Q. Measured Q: 1.7 angstrom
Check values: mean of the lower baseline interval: 4.6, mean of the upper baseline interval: 5.74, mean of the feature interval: 4.88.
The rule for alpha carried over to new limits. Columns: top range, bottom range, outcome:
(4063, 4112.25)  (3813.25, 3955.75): 1.29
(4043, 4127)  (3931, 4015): 1.25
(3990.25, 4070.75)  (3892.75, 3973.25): 1.41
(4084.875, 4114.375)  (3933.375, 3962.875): 1.29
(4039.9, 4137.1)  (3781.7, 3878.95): 1.30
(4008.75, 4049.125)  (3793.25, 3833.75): 1.39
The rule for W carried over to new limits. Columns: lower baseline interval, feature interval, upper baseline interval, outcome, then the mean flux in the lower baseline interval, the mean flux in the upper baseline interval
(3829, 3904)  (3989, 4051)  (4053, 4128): -0.095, 4.84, 5.56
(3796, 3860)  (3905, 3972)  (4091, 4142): 0.196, 4.72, 5.5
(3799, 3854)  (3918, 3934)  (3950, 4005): 0.317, 4.76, 4.92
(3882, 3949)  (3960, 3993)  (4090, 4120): 0.046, 4.38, 5.36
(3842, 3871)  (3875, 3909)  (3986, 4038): 0.176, 5.48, 5.74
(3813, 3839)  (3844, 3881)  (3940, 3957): -0.196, 4.26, 5.04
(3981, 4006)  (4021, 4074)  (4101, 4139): -0.011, 5.78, 5.58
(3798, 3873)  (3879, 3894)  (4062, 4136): 0.171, 4.94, 5.53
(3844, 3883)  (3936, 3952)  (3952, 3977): -0.071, 5.33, 3.95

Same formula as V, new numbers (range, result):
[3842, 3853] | 5.25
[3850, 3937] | 4.71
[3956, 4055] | 5.34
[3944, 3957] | 5.19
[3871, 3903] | 4.66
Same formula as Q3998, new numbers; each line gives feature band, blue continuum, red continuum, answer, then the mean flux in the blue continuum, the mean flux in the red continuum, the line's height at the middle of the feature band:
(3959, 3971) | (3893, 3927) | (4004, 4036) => 5.2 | 5.14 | 5.69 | 5.41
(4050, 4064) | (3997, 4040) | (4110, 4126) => 0.4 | 5.75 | 5.91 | 5.81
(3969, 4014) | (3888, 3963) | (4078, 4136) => -4.2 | 4.54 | 5.51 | 4.89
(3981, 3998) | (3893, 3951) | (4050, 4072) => -2.6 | 4.46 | 5.69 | 5.06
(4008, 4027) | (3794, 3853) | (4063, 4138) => -1.9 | 4.66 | 5.55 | 5.29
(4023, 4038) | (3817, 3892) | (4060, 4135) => -0.8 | 4.77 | 5.53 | 5.32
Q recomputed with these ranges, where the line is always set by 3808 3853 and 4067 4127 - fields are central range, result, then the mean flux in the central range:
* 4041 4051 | -1.3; 6.05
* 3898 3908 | -0.5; 5.16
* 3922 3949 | 7.6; 3.61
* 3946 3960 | -0.6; 5.28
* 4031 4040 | -0.7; 5.74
